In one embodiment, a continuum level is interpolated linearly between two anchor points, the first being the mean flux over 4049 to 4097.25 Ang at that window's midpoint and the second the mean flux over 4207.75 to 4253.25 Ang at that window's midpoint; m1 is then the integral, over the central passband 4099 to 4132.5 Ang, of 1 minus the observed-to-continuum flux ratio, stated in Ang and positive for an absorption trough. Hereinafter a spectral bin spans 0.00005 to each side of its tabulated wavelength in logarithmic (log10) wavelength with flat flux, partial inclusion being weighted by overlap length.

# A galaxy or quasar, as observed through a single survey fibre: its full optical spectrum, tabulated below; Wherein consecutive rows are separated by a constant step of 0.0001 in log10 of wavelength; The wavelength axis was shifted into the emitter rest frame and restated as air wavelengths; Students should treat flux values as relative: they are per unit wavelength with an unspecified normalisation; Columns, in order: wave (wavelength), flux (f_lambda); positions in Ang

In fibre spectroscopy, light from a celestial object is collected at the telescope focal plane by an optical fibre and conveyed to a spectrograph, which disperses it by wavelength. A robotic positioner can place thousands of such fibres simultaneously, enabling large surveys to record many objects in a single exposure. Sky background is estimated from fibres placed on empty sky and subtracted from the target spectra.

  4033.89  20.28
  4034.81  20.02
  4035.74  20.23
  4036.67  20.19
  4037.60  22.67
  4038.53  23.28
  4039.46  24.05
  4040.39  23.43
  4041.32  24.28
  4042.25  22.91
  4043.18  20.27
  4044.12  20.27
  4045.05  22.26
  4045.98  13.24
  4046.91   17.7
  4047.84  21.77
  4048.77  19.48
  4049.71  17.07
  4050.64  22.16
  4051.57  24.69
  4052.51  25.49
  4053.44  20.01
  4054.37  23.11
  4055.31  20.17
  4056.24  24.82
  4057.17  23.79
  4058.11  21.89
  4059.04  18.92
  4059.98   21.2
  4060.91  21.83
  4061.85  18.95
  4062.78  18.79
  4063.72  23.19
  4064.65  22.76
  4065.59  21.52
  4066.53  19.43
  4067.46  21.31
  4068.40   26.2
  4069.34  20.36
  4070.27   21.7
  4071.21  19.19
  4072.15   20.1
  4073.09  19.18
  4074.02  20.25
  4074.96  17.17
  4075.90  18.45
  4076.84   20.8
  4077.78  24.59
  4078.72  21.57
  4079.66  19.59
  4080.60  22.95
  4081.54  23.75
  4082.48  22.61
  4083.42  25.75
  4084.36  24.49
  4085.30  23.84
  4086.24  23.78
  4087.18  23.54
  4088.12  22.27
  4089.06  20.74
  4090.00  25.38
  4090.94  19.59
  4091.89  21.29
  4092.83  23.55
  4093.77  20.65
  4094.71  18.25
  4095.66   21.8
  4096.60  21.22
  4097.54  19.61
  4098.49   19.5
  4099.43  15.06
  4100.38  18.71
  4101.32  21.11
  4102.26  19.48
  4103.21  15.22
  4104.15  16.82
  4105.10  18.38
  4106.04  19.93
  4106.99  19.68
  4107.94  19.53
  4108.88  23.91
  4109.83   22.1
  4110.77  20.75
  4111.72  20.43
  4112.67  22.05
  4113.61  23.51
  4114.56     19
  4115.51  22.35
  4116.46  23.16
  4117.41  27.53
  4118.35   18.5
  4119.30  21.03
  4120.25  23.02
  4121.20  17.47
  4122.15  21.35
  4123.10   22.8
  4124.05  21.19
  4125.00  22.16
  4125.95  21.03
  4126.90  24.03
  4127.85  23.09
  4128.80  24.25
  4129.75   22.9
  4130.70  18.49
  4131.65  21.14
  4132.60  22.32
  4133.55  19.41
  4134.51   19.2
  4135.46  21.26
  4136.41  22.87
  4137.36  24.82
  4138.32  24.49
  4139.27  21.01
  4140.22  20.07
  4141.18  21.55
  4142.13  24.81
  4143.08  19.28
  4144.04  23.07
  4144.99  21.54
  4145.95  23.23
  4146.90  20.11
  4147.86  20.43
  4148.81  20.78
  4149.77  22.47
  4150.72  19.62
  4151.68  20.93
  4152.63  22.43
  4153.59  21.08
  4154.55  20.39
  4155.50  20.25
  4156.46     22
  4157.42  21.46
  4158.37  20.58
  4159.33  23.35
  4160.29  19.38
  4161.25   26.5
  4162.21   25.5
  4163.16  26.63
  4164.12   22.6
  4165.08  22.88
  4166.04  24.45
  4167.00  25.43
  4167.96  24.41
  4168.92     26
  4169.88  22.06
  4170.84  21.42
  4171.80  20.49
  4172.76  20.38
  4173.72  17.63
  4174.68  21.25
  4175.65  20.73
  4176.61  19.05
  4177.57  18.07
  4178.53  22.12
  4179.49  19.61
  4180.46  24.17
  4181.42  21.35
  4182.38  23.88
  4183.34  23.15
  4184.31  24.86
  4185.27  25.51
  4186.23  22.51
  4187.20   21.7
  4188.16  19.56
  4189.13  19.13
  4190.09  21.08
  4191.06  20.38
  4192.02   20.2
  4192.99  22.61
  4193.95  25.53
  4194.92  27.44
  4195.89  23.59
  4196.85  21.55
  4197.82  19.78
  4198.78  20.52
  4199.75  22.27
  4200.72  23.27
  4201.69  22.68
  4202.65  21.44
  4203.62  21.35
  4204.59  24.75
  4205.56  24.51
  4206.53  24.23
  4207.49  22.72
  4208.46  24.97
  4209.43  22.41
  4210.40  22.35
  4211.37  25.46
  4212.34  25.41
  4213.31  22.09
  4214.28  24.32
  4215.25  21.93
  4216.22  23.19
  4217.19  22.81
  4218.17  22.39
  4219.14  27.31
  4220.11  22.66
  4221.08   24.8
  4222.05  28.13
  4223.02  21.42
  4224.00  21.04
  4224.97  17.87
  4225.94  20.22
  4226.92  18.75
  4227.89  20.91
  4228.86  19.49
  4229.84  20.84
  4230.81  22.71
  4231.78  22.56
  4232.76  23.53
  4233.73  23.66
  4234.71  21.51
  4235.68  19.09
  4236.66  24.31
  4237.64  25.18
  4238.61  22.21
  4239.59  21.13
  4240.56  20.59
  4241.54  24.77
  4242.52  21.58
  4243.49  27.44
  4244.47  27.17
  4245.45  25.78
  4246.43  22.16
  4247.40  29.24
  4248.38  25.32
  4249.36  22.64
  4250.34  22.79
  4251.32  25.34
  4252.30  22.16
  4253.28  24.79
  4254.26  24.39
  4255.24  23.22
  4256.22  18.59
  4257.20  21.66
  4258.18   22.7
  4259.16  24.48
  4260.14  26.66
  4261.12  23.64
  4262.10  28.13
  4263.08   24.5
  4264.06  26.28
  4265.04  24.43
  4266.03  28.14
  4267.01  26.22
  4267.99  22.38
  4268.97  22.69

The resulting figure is 1.74 Ang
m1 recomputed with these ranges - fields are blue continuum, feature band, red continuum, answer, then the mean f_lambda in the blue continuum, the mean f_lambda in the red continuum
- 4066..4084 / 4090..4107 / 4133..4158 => 1.42 Ang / 21.3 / 21.5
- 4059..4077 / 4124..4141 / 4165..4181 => -0.47 Ang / 20.6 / 21.7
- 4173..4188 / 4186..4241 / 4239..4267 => 0.91 Ang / 21.6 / 24.3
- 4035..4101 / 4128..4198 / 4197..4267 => 1.42 Ang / 21.3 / 23.3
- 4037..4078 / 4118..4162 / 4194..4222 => 1.55 Ang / 21.2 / 23.4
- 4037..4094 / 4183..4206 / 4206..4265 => 0.47 Ang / 21.6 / 23.3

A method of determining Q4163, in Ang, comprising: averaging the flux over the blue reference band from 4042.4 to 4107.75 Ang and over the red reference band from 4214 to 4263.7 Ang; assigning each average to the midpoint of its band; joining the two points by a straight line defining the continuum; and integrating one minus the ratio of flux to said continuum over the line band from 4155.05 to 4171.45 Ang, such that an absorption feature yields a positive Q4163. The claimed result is -0.8 Ang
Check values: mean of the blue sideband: 20.9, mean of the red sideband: 23.2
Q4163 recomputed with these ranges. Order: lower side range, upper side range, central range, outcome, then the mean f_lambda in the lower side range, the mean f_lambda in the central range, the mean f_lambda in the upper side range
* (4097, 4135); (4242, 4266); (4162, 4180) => 0.1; 20.8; 22.1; 24.4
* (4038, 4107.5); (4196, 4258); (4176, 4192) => 0.6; 21.1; 21.6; 22.9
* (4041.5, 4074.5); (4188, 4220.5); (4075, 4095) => -0.7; 21.1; 22.2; 22.9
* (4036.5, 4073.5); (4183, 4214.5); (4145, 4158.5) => 0.7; 21.3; 21.2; 22.8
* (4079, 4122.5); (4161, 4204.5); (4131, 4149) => 0.1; 21.2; 21.6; 22.4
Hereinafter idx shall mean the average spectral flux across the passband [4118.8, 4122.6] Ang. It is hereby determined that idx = 20.7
